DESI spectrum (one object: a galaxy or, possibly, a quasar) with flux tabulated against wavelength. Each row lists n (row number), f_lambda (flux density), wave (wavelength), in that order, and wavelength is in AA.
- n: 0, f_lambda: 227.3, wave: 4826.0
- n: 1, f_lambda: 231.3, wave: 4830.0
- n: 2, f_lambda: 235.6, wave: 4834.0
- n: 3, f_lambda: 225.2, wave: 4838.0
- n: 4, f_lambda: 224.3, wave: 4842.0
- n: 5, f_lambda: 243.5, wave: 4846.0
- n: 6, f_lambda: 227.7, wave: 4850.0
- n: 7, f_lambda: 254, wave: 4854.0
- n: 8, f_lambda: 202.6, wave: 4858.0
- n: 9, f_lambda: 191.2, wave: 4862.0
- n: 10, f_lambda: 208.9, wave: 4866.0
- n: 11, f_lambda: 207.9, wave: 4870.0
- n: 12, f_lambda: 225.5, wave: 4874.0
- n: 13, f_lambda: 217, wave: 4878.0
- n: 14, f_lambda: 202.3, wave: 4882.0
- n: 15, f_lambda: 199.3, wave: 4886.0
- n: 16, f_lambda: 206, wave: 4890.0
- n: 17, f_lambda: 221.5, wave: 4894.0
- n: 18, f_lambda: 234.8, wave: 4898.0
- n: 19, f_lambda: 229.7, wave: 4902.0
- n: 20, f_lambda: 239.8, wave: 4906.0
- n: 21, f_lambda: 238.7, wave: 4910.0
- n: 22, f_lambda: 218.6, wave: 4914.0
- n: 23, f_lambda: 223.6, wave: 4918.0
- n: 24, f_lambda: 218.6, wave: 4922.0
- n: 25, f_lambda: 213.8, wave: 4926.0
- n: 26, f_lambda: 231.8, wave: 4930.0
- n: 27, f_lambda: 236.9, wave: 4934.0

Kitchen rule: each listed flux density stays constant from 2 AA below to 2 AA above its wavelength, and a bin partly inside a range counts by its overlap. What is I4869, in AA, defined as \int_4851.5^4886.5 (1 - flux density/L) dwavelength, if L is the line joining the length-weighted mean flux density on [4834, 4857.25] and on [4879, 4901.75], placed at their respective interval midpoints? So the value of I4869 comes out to 1.6 AA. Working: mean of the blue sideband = 233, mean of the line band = 213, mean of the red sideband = 214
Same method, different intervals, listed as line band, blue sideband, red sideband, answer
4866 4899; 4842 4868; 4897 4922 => 1.80 AA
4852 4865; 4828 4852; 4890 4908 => 0.85 AA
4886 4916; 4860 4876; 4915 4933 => -1.16 AA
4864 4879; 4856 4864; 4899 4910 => -0.56 AA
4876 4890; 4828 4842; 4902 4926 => 1.34 AA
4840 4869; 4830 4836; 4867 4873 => -0.06 AA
